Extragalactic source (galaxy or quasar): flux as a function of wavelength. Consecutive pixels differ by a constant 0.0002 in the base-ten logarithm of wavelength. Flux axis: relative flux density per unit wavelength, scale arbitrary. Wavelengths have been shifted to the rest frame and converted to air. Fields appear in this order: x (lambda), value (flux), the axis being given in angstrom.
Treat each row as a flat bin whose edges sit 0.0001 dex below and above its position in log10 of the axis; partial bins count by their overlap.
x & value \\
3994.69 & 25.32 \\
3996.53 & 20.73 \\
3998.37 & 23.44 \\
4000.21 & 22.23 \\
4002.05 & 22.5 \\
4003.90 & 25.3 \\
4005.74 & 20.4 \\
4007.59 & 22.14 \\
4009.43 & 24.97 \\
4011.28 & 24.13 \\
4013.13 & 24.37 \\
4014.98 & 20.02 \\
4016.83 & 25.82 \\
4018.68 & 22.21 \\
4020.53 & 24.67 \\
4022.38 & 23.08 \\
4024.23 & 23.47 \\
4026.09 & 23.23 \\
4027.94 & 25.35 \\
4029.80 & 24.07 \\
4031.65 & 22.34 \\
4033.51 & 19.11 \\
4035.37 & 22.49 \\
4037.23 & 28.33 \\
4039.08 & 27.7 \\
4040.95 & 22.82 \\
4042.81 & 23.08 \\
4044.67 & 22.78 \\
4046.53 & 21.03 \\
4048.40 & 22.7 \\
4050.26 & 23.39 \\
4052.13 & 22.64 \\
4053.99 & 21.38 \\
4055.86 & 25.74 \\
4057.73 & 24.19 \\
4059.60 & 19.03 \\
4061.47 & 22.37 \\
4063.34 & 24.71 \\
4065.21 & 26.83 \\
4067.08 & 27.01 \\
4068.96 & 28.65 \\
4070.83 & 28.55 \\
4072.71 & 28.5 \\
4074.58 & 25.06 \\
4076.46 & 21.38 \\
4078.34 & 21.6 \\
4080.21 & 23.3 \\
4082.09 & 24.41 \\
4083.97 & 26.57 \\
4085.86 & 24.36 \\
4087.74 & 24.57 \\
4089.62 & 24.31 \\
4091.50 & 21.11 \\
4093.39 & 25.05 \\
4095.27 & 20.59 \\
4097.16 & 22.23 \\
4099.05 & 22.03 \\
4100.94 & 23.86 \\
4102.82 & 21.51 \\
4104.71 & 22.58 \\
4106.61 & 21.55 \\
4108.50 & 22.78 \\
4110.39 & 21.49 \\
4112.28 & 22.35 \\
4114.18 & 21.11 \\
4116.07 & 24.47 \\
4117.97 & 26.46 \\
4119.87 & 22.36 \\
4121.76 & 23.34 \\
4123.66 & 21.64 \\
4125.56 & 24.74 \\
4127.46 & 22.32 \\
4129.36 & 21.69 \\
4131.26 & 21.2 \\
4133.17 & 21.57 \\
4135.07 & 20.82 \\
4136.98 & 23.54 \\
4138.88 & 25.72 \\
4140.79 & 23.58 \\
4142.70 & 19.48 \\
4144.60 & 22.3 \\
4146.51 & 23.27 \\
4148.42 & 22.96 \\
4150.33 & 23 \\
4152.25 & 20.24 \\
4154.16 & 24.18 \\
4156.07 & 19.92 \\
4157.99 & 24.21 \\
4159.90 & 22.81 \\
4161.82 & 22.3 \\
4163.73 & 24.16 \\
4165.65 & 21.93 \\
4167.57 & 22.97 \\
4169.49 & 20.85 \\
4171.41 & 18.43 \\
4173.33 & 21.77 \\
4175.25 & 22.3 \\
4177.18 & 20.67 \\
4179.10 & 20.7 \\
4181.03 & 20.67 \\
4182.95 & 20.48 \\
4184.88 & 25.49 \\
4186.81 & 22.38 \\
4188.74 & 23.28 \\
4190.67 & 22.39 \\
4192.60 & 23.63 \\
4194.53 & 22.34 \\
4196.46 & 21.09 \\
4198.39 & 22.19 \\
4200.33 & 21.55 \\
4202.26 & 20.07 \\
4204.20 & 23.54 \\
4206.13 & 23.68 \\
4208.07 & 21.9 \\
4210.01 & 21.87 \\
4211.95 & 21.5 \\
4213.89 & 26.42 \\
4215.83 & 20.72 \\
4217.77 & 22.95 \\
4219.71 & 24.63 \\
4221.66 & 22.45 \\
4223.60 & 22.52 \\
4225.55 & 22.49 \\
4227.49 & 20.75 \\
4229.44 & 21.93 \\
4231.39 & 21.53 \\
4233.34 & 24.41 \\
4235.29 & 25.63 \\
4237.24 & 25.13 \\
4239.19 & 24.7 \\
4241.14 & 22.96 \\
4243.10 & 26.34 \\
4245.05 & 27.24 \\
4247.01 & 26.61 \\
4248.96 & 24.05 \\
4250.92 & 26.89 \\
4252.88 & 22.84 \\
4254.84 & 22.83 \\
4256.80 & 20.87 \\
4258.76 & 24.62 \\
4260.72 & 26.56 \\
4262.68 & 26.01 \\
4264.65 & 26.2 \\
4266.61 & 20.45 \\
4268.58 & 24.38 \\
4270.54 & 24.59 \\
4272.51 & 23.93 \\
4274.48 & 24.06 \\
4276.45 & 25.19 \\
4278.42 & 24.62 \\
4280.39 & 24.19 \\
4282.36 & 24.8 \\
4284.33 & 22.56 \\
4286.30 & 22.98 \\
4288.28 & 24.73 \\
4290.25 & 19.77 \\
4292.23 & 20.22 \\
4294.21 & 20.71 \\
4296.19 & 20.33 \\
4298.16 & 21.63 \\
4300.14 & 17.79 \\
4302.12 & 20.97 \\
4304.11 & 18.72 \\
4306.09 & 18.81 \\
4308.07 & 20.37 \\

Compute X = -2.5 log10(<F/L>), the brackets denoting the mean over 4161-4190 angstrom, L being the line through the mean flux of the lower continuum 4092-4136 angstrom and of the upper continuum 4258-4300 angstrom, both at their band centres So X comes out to 0.04 mag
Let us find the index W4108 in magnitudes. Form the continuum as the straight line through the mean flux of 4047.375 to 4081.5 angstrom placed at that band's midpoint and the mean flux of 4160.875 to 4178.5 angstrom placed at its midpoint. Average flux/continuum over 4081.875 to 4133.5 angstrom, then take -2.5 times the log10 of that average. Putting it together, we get 0.01 mag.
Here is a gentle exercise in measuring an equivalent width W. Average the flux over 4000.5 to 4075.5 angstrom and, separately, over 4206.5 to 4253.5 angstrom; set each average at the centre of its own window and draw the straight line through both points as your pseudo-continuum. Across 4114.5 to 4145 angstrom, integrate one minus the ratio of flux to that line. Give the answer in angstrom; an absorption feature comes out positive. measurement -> 1.3 angstrom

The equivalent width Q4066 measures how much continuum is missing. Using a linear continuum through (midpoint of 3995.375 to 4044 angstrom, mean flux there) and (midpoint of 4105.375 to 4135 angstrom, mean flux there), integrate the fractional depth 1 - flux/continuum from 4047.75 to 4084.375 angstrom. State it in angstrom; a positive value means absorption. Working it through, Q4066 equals -2.2 angstrom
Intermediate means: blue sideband 23.4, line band 24.4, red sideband 22.5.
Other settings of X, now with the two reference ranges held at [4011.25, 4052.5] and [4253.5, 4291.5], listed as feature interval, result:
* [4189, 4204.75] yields 0.075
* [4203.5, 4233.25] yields 0.051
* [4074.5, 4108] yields 0.022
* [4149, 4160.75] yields 0.058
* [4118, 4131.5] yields 0.035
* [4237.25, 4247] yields -0.072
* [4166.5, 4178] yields 0.121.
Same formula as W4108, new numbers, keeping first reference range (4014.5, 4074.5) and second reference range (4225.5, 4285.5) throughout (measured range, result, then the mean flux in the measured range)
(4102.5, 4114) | 0.10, 22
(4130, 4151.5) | 0.08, 22.5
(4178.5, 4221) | 0.08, 22.4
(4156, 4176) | 0.10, 22.1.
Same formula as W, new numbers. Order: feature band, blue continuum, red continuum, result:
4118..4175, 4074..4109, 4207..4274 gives 2.33 angstrom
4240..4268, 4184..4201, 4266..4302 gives -2.44 angstrom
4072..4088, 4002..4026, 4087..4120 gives -0.99 angstrom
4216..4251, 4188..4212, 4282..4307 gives -3.41 angstrom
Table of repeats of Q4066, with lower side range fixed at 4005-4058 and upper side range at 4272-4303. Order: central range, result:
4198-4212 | 0.39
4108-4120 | 0.00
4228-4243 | -0.82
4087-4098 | 0.09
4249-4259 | -0.47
